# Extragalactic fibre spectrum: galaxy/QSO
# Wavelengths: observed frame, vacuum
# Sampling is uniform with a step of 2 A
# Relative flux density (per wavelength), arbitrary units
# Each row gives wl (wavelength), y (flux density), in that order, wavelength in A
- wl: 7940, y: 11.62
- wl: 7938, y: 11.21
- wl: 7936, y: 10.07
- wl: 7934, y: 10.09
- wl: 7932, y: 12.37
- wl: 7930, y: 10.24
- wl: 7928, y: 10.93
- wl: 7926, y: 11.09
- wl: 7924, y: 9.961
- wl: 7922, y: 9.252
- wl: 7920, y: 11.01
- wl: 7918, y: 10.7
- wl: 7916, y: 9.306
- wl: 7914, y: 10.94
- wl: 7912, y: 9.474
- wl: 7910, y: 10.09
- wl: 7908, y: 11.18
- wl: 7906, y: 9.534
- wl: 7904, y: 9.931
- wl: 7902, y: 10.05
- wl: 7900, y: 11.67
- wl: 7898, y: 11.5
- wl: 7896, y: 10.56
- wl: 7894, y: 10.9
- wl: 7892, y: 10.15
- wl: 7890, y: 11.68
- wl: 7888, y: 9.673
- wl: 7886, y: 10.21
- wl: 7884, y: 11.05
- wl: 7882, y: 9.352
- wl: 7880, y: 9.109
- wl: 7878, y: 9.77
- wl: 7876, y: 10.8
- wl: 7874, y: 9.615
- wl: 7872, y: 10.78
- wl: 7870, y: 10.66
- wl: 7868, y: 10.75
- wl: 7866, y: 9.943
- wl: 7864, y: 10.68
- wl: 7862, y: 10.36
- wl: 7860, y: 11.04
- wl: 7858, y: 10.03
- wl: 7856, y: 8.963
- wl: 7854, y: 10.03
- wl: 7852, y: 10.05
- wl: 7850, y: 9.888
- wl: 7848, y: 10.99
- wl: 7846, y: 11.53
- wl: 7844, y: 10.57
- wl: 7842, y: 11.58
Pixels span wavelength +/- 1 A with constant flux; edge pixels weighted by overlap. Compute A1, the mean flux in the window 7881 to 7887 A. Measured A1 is 10.2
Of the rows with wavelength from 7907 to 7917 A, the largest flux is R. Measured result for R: 11.18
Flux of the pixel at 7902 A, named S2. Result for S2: 10.05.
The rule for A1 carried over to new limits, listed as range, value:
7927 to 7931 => 10.6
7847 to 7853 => 10.3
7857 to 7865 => 10.5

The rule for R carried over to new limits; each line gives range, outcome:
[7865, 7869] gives 10.75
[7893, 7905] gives 11.67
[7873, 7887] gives 11.05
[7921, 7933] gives 12.37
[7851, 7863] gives 11.04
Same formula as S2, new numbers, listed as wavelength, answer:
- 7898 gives 11.5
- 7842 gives 11.58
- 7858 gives 10.03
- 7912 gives 9.474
